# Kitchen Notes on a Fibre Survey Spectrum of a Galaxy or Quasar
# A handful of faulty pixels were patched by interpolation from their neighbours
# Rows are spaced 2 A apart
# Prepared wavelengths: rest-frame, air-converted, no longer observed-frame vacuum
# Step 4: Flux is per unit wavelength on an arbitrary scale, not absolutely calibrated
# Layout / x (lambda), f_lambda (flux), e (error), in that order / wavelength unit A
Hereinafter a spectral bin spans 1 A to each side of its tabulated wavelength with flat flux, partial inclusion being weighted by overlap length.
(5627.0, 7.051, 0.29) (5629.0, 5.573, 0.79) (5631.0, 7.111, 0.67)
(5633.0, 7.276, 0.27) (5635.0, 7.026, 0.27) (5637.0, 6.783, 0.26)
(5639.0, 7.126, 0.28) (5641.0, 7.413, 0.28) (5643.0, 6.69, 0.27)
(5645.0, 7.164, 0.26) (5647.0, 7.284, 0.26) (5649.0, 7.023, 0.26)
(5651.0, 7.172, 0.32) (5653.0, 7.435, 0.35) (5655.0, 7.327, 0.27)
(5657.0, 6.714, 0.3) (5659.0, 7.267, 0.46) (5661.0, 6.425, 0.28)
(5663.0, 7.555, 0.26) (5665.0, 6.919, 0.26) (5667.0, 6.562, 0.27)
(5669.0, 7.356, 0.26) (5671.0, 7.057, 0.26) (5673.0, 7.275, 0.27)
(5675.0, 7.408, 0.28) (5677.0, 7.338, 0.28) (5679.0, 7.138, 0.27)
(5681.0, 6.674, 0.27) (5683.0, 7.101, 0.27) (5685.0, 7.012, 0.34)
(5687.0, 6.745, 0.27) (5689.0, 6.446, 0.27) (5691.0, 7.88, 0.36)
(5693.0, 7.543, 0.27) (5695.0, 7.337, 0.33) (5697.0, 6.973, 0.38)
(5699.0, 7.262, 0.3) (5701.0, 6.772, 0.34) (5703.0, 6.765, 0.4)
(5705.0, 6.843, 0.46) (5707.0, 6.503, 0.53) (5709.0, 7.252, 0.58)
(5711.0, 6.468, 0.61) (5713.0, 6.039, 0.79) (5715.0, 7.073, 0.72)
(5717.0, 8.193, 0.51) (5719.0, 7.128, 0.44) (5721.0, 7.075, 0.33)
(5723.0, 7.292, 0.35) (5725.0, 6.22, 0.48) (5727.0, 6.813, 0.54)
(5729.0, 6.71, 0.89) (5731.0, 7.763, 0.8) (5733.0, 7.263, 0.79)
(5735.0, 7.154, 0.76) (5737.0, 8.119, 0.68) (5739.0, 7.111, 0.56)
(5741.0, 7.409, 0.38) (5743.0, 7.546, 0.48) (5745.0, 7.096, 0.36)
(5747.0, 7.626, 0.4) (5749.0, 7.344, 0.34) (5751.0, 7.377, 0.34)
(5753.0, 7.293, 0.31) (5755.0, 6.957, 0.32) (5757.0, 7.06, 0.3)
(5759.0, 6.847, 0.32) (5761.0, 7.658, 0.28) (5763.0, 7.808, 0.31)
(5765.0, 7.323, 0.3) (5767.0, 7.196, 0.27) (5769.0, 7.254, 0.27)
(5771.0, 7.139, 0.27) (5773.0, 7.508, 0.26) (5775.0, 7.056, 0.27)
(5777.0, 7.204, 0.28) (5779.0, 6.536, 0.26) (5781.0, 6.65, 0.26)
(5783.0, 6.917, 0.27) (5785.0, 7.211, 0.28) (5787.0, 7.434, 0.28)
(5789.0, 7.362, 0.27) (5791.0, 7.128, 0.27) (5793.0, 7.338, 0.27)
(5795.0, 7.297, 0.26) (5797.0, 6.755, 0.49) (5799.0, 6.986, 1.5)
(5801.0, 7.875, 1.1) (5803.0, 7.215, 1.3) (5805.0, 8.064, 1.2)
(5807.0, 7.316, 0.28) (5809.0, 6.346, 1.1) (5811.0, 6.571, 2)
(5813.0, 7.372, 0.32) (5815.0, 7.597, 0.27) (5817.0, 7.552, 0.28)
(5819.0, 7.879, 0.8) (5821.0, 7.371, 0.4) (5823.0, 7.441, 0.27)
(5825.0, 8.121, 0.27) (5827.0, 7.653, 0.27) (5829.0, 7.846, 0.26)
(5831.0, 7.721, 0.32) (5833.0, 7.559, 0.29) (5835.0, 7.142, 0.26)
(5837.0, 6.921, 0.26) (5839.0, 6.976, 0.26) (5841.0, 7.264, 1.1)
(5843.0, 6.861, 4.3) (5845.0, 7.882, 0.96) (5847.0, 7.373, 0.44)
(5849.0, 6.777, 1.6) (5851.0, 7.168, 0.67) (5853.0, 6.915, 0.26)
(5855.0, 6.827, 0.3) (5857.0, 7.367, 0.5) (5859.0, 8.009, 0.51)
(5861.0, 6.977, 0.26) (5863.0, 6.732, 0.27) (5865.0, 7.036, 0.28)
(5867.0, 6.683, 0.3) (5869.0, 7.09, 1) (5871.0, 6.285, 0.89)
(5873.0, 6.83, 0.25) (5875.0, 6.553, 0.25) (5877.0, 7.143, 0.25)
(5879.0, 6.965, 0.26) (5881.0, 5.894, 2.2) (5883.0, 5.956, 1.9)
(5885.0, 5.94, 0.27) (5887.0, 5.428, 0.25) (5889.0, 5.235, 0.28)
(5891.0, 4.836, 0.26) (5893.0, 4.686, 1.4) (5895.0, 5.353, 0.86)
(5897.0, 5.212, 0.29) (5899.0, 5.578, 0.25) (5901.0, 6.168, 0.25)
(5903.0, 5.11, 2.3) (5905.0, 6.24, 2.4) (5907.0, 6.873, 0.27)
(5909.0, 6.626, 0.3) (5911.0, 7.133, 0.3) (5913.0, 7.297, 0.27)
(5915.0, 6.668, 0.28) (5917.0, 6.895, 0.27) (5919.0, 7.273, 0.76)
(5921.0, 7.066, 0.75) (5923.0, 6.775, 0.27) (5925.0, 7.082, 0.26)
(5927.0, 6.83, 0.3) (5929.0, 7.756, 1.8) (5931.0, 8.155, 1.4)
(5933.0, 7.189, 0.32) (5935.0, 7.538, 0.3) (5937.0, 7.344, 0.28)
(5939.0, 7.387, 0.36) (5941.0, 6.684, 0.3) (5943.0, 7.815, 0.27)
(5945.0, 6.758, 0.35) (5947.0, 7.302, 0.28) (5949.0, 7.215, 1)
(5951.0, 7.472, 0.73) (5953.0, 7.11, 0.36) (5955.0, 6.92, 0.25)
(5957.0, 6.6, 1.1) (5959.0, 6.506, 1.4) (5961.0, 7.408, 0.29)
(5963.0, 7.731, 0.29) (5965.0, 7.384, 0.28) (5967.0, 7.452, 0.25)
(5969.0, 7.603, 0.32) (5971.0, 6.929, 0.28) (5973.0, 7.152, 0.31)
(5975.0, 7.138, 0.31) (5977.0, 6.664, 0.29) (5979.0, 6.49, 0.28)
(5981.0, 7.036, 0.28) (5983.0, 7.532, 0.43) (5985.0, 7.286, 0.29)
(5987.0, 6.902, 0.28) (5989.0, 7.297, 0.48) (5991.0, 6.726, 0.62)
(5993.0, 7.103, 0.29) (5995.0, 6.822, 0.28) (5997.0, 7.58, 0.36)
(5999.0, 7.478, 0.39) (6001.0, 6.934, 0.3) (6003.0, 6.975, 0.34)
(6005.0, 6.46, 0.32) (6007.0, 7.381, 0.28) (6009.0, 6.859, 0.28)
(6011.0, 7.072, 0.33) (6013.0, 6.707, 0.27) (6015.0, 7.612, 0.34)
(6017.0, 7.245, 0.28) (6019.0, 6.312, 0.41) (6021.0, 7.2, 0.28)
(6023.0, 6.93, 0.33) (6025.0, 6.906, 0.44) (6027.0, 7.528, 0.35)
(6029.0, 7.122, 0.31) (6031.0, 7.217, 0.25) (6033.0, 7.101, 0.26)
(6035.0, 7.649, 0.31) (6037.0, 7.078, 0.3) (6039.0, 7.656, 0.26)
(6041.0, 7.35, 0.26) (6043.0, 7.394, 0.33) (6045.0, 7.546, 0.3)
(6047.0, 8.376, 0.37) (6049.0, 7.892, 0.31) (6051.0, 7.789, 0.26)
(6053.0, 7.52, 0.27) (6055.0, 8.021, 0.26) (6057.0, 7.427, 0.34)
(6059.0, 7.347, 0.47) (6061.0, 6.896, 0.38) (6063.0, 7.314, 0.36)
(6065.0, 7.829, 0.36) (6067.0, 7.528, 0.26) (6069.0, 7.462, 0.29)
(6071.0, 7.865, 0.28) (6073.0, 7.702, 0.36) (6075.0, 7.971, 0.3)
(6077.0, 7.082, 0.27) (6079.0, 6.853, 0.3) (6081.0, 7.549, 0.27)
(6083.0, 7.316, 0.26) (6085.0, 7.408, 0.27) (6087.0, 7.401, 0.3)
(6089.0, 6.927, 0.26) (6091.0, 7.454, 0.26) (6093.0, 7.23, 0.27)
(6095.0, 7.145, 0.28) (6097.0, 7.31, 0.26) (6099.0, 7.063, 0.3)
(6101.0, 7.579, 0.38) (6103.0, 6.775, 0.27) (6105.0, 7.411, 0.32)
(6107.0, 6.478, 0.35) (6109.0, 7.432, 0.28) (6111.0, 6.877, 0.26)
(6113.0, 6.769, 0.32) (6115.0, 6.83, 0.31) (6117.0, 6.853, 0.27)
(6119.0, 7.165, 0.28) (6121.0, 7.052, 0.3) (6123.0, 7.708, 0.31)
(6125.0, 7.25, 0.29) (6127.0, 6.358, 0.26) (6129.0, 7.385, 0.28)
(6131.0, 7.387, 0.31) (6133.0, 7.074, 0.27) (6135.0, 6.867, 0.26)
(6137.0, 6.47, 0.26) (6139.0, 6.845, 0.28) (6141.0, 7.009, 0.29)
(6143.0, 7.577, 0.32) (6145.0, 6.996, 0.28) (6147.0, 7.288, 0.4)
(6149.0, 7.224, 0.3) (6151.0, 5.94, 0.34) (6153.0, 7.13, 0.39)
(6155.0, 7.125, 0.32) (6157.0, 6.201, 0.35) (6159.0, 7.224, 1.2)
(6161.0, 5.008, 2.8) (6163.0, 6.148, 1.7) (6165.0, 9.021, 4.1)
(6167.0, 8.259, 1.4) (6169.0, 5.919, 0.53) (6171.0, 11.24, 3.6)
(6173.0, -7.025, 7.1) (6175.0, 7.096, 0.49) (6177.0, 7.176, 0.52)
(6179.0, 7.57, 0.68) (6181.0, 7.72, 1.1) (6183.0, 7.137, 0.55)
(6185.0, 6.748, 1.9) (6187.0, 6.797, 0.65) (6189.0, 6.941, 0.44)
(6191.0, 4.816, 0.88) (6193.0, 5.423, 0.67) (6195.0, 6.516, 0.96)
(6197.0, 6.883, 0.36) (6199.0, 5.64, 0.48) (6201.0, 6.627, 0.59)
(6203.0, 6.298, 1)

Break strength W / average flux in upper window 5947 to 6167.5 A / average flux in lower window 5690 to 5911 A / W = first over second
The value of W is 1.0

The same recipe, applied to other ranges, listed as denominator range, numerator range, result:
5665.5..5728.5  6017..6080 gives 1.06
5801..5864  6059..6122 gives 0.99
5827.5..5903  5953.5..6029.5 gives 1.07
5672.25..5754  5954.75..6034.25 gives 0.99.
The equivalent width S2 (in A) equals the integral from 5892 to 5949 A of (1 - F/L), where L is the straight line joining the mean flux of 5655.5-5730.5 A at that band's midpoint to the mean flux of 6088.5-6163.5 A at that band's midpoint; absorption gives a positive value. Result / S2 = 1.9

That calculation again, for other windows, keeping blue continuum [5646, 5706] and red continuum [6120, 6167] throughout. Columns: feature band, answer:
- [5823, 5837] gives -1.08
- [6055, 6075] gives -1.50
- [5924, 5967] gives -1.33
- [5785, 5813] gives -0.59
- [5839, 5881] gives 0.26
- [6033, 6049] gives -1.26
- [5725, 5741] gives -0.32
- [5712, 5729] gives 0.28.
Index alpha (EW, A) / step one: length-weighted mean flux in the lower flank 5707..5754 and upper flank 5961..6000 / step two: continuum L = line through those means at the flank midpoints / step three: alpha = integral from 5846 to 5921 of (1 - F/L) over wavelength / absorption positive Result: 7.4 A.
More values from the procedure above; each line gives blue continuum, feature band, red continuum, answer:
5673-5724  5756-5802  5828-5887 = -1.2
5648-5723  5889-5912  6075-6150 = 4.3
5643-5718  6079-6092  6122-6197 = -1.2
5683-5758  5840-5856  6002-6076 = 0.2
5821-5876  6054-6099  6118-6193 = -3.9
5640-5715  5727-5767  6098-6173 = -1.8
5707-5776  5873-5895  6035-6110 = 4.3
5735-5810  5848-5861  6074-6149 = 0.1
